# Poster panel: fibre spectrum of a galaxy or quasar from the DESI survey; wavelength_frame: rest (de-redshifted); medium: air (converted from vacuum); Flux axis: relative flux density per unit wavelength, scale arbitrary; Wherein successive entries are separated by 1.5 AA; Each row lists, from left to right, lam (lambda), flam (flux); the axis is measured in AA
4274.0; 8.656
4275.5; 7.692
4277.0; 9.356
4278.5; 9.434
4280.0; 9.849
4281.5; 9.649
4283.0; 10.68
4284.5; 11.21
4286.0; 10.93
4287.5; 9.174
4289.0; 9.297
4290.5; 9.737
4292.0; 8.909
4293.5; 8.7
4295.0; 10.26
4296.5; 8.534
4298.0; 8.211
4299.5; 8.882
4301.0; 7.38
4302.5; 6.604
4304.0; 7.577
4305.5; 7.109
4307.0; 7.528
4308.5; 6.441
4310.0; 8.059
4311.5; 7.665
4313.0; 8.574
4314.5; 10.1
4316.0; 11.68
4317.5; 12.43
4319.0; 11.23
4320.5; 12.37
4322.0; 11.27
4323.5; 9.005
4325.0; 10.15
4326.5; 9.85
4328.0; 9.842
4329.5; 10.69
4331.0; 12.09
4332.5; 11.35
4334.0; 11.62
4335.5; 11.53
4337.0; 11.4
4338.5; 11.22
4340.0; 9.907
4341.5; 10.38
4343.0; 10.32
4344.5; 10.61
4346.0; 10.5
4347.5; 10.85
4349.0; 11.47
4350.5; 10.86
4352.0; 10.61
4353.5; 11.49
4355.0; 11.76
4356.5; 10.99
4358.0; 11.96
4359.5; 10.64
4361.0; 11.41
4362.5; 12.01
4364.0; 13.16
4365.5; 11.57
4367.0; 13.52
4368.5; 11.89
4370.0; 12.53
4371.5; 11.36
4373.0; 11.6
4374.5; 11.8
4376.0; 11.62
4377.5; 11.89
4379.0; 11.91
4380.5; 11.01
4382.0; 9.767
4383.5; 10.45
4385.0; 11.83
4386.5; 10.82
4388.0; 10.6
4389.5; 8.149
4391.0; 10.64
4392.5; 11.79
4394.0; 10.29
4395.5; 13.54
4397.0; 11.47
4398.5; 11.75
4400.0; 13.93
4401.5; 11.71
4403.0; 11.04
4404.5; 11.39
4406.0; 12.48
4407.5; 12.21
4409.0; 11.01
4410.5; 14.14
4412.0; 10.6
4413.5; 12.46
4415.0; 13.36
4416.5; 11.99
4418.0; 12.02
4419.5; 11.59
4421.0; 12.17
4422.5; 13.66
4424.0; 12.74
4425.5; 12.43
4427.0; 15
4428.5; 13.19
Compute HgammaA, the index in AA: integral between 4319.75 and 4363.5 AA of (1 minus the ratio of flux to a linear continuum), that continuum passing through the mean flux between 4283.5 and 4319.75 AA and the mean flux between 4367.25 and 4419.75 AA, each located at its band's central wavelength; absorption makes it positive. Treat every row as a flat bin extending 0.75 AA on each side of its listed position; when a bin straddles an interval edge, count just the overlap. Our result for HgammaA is -3.6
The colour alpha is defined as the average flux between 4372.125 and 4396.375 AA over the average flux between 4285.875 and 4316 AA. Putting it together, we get 1.3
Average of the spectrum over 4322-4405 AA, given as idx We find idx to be 11.2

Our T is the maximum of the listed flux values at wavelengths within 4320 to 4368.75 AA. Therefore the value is 13.52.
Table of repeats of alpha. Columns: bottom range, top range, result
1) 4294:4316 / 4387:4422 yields 1.43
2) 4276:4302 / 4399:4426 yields 1.31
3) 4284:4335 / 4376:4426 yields 1.23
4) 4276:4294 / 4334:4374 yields 1.17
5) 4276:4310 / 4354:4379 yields 1.34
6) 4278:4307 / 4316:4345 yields 1.21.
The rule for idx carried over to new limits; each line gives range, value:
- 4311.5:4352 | 10.8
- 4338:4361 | 10.9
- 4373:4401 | 11.3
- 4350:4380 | 11.7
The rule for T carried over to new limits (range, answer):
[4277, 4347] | 12.43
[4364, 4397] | 13.54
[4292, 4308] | 10.26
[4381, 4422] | 14.14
